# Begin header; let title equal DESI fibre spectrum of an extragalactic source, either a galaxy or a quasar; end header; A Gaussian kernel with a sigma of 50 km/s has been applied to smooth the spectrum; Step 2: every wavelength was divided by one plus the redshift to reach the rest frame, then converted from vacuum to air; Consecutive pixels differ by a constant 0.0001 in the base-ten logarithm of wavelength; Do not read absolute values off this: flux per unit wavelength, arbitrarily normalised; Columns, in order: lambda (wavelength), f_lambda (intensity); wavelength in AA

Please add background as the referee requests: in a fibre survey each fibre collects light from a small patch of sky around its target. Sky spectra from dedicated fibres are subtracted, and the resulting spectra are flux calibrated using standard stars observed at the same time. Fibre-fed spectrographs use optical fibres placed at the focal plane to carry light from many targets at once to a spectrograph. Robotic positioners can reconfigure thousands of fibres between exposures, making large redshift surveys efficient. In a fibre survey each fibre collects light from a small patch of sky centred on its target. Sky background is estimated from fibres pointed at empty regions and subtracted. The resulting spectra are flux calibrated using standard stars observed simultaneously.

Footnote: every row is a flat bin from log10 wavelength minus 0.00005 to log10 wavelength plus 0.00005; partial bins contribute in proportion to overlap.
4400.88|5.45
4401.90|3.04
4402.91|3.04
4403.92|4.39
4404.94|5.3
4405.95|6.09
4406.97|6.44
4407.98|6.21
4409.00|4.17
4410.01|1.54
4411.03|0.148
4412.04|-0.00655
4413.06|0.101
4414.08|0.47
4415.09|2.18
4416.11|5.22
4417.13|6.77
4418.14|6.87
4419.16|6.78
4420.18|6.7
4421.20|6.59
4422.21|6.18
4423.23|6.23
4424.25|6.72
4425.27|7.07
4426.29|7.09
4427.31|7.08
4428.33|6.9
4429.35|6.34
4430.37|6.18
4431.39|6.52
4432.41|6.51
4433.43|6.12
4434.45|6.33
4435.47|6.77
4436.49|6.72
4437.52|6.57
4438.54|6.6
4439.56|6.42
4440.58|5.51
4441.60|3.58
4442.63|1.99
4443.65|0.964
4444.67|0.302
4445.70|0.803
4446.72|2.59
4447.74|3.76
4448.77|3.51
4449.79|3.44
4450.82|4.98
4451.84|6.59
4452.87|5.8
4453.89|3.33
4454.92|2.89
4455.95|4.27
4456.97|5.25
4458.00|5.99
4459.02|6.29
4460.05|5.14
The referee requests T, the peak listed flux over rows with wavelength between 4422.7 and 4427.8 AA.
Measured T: 7.09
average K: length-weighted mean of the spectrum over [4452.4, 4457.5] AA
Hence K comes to 4.3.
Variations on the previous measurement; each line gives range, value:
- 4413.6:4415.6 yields 1.34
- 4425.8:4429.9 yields 6.84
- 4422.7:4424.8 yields 6.47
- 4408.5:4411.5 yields 1.97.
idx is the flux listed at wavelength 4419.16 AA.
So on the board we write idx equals 6.78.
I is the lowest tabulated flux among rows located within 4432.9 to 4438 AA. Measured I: 6.12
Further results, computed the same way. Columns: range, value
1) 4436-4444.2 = 0.964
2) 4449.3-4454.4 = 3.33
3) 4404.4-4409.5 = 4.17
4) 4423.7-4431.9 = 6.18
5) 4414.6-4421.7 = 2.18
